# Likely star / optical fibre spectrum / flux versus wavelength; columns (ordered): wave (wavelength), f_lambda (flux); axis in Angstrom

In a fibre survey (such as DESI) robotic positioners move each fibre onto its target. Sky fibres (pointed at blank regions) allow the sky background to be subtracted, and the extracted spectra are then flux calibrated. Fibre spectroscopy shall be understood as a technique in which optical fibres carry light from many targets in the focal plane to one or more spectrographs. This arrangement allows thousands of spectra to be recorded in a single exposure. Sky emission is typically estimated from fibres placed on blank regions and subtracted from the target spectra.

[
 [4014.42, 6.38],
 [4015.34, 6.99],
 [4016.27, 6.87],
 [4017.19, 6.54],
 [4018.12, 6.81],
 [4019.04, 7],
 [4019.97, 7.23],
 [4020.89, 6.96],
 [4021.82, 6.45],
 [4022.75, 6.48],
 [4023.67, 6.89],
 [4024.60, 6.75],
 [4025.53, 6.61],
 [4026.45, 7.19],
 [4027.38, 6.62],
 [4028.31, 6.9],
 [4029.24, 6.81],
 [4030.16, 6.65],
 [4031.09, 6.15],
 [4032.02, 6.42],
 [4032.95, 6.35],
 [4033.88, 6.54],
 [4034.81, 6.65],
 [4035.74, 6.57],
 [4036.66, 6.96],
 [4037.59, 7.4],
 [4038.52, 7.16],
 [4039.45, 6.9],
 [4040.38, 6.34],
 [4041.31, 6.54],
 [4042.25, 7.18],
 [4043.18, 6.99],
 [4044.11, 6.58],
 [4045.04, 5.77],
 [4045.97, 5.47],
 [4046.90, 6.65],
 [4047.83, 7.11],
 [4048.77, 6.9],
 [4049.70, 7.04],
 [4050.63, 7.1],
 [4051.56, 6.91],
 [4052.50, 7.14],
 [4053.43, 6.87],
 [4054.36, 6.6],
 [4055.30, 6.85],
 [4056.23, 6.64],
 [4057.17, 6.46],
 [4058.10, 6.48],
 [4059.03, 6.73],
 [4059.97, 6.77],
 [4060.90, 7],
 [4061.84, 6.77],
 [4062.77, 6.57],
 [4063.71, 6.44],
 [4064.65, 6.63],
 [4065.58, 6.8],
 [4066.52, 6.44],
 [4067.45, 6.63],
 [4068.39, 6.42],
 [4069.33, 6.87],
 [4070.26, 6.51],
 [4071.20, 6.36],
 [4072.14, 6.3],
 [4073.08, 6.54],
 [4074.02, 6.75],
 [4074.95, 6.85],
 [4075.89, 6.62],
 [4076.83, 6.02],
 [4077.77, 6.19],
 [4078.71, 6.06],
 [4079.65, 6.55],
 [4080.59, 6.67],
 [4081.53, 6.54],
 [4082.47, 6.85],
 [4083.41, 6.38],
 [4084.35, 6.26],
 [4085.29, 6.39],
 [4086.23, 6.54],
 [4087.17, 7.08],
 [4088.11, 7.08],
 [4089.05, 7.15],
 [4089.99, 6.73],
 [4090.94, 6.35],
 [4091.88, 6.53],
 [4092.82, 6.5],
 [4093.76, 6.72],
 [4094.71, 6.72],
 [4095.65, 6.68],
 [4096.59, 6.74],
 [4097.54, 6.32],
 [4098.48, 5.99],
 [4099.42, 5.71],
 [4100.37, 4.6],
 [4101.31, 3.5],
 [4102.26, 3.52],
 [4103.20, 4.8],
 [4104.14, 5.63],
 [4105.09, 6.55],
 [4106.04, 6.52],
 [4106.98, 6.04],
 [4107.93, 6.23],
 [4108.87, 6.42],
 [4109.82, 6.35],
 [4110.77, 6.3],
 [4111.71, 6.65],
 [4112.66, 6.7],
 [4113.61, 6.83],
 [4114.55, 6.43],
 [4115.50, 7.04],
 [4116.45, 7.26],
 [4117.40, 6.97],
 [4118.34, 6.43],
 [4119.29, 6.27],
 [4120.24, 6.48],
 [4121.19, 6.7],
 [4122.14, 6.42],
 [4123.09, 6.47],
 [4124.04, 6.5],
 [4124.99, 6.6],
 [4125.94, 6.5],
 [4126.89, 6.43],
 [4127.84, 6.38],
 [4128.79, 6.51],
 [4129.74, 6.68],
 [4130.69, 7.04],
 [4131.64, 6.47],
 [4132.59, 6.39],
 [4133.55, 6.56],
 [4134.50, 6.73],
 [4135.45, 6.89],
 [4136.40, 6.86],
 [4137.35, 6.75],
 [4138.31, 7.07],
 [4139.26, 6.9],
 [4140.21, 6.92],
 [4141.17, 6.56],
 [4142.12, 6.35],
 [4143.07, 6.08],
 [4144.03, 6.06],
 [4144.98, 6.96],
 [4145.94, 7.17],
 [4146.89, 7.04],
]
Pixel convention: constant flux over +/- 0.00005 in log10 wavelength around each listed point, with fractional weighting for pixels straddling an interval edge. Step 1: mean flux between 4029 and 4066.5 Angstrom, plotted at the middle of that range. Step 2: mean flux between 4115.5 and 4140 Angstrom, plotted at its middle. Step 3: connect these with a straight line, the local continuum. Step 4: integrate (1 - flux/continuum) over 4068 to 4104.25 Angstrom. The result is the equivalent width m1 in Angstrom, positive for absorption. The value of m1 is 2.26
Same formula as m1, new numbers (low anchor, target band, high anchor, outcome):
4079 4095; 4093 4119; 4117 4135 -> 1.80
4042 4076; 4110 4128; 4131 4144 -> 0.13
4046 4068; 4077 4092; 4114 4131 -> 0.25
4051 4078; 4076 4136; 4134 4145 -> 2.49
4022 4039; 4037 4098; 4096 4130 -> -1.47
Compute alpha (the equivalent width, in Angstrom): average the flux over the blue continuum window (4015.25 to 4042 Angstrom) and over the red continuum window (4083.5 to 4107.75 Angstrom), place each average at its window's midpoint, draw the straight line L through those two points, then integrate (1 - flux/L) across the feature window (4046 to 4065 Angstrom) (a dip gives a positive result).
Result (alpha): -0.8 Angstrom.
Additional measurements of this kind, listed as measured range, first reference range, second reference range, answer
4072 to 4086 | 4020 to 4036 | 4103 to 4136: 0.2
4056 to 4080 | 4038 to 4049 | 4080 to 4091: 0.4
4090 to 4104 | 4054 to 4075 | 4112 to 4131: 1.8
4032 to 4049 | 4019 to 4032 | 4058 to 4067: 0.1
